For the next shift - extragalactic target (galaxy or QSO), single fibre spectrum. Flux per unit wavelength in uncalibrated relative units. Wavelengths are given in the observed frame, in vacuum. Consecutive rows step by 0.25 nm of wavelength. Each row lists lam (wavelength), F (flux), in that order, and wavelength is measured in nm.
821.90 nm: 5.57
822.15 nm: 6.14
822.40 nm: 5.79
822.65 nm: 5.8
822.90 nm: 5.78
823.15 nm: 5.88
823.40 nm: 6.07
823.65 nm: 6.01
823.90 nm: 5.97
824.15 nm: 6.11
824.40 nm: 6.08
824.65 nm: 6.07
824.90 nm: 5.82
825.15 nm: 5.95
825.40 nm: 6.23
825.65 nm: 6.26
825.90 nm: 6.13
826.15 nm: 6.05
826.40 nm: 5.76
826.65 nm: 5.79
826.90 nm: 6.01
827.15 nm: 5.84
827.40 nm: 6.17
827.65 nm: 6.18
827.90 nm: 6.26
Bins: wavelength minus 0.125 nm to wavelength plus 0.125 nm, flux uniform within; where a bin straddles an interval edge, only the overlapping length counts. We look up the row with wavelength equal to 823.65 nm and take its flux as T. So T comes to 6.01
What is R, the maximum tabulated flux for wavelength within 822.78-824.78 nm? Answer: 6.11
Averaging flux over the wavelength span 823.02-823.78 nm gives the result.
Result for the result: 5.99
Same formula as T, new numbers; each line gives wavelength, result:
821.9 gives 5.57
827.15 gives 5.84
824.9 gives 5.82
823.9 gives 5.97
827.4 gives 6.17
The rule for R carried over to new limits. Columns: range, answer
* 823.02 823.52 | 6.07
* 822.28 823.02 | 5.8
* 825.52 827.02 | 6.26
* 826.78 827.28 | 6.01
